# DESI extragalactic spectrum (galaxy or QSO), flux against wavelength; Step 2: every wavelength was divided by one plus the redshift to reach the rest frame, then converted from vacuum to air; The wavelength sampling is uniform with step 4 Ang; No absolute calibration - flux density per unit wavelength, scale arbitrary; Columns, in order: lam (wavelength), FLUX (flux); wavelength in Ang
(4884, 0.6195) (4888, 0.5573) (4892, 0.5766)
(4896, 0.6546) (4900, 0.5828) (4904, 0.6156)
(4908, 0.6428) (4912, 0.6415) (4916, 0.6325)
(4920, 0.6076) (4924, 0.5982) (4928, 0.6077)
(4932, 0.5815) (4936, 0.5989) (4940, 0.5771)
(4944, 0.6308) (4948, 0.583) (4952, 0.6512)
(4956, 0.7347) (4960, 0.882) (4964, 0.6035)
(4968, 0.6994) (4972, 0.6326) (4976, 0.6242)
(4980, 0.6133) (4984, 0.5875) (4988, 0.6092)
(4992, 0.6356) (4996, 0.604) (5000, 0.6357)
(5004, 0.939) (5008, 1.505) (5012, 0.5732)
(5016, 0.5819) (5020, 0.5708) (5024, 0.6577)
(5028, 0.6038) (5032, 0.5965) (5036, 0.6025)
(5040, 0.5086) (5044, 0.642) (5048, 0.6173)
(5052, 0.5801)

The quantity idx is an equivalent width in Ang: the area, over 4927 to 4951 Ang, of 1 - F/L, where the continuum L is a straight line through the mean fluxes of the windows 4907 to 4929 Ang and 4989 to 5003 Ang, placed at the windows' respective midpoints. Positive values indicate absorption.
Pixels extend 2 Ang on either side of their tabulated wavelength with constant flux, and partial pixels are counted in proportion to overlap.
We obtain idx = 1.1 Ang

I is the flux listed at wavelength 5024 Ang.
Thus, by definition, 0.6577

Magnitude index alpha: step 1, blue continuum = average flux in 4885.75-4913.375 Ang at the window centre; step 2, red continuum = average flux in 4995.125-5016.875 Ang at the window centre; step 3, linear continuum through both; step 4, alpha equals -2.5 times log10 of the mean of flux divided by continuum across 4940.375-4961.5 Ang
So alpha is 0.05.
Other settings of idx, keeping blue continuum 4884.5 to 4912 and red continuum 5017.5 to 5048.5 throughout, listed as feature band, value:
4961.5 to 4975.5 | -1.1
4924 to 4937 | 0.2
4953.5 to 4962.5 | -2.7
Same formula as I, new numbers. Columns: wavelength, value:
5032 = 0.5965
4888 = 0.5573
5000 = 0.6357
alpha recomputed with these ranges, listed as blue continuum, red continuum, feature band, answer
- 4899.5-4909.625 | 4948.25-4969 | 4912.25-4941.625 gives 0.08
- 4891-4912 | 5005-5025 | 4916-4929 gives 0.07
